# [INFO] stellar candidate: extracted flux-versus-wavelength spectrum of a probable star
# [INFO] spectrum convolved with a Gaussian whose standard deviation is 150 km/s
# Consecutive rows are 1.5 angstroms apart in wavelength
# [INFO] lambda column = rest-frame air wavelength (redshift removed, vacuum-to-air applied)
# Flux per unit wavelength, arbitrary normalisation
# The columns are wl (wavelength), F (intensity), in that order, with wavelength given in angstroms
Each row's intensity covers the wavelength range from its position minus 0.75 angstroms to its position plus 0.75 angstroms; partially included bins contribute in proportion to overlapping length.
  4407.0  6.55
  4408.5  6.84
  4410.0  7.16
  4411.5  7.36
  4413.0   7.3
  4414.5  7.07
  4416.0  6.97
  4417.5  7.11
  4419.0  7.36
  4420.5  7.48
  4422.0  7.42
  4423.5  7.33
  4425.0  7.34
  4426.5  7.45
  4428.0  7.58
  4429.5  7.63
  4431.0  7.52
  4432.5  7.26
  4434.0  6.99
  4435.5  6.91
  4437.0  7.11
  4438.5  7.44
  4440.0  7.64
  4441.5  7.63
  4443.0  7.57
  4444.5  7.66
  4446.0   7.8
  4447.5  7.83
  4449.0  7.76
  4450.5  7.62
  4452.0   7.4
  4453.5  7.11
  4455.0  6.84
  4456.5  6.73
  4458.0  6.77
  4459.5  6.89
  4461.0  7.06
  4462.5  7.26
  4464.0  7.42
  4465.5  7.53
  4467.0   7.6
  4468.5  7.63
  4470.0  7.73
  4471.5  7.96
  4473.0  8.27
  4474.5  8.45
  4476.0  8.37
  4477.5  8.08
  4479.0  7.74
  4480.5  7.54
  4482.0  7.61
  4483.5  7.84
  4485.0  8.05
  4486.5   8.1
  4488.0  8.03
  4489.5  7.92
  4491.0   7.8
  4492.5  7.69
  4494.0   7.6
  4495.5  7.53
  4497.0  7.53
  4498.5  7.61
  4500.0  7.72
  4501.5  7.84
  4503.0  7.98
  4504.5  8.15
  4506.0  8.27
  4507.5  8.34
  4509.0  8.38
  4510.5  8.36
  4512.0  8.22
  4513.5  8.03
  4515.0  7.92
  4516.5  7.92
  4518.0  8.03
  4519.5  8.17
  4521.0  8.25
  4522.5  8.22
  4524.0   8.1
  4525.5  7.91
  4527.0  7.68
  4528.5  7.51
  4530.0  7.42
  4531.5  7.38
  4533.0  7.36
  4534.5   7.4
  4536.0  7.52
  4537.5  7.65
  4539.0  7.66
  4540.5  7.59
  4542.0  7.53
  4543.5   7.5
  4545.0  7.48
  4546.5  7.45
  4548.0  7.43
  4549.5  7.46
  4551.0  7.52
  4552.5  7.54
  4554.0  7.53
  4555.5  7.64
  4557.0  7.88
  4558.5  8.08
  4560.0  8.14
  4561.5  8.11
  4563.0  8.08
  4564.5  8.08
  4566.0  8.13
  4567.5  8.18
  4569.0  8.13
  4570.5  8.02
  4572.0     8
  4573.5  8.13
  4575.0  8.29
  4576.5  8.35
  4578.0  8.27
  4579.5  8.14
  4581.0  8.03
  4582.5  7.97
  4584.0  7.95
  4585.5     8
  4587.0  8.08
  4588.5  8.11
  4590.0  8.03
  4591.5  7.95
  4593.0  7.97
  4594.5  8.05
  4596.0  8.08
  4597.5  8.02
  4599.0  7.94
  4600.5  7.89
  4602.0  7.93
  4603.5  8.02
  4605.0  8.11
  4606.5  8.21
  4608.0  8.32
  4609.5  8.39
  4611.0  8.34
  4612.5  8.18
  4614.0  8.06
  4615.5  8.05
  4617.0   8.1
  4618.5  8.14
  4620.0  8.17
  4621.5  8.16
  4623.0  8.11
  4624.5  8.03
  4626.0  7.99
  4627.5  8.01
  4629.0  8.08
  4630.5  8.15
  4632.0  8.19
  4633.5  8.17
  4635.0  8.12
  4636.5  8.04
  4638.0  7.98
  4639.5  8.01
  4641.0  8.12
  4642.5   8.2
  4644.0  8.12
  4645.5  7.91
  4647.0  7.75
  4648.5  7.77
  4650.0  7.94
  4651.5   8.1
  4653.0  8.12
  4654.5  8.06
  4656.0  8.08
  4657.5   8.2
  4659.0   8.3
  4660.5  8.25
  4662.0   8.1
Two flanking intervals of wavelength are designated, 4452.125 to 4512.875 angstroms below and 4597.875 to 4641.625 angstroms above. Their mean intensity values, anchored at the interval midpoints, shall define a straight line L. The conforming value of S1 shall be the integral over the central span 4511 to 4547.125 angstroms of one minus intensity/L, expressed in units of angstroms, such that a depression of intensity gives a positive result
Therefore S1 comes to 0.5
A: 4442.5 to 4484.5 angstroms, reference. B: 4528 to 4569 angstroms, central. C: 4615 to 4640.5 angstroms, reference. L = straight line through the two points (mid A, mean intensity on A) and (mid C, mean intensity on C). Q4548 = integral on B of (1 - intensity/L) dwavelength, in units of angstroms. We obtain 0.8 angstroms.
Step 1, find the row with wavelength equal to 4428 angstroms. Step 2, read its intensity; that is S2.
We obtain 7.58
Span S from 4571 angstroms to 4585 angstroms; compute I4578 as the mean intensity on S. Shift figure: 8.12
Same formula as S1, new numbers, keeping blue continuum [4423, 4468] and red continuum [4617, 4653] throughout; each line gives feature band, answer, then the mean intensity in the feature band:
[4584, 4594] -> -0.2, 8.02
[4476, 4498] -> -0.9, 7.81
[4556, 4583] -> -1.0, 8.11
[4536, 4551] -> 0.4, 7.53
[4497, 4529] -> -1.7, 8.02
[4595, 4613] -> -0.4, 8.12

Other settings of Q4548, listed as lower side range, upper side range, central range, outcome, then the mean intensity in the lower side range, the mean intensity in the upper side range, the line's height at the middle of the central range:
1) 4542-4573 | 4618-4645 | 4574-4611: -0.67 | 7.81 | 8.1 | 7.95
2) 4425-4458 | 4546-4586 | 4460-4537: -1.98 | 7.39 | 7.95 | 7.64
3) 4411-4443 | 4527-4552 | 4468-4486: -1.31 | 7.33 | 7.5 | 7.41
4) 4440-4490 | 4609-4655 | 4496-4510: -0.45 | 7.63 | 8.08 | 7.73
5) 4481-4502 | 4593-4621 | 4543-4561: 0.69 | 7.77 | 8.11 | 7.95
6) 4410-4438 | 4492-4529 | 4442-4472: 0.55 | 7.29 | 7.96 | 7.54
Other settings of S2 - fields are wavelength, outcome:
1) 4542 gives 7.53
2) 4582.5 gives 7.97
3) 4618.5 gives 8.14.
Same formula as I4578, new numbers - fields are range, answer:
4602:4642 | 8.12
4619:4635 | 8.11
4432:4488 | 7.55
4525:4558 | 7.55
